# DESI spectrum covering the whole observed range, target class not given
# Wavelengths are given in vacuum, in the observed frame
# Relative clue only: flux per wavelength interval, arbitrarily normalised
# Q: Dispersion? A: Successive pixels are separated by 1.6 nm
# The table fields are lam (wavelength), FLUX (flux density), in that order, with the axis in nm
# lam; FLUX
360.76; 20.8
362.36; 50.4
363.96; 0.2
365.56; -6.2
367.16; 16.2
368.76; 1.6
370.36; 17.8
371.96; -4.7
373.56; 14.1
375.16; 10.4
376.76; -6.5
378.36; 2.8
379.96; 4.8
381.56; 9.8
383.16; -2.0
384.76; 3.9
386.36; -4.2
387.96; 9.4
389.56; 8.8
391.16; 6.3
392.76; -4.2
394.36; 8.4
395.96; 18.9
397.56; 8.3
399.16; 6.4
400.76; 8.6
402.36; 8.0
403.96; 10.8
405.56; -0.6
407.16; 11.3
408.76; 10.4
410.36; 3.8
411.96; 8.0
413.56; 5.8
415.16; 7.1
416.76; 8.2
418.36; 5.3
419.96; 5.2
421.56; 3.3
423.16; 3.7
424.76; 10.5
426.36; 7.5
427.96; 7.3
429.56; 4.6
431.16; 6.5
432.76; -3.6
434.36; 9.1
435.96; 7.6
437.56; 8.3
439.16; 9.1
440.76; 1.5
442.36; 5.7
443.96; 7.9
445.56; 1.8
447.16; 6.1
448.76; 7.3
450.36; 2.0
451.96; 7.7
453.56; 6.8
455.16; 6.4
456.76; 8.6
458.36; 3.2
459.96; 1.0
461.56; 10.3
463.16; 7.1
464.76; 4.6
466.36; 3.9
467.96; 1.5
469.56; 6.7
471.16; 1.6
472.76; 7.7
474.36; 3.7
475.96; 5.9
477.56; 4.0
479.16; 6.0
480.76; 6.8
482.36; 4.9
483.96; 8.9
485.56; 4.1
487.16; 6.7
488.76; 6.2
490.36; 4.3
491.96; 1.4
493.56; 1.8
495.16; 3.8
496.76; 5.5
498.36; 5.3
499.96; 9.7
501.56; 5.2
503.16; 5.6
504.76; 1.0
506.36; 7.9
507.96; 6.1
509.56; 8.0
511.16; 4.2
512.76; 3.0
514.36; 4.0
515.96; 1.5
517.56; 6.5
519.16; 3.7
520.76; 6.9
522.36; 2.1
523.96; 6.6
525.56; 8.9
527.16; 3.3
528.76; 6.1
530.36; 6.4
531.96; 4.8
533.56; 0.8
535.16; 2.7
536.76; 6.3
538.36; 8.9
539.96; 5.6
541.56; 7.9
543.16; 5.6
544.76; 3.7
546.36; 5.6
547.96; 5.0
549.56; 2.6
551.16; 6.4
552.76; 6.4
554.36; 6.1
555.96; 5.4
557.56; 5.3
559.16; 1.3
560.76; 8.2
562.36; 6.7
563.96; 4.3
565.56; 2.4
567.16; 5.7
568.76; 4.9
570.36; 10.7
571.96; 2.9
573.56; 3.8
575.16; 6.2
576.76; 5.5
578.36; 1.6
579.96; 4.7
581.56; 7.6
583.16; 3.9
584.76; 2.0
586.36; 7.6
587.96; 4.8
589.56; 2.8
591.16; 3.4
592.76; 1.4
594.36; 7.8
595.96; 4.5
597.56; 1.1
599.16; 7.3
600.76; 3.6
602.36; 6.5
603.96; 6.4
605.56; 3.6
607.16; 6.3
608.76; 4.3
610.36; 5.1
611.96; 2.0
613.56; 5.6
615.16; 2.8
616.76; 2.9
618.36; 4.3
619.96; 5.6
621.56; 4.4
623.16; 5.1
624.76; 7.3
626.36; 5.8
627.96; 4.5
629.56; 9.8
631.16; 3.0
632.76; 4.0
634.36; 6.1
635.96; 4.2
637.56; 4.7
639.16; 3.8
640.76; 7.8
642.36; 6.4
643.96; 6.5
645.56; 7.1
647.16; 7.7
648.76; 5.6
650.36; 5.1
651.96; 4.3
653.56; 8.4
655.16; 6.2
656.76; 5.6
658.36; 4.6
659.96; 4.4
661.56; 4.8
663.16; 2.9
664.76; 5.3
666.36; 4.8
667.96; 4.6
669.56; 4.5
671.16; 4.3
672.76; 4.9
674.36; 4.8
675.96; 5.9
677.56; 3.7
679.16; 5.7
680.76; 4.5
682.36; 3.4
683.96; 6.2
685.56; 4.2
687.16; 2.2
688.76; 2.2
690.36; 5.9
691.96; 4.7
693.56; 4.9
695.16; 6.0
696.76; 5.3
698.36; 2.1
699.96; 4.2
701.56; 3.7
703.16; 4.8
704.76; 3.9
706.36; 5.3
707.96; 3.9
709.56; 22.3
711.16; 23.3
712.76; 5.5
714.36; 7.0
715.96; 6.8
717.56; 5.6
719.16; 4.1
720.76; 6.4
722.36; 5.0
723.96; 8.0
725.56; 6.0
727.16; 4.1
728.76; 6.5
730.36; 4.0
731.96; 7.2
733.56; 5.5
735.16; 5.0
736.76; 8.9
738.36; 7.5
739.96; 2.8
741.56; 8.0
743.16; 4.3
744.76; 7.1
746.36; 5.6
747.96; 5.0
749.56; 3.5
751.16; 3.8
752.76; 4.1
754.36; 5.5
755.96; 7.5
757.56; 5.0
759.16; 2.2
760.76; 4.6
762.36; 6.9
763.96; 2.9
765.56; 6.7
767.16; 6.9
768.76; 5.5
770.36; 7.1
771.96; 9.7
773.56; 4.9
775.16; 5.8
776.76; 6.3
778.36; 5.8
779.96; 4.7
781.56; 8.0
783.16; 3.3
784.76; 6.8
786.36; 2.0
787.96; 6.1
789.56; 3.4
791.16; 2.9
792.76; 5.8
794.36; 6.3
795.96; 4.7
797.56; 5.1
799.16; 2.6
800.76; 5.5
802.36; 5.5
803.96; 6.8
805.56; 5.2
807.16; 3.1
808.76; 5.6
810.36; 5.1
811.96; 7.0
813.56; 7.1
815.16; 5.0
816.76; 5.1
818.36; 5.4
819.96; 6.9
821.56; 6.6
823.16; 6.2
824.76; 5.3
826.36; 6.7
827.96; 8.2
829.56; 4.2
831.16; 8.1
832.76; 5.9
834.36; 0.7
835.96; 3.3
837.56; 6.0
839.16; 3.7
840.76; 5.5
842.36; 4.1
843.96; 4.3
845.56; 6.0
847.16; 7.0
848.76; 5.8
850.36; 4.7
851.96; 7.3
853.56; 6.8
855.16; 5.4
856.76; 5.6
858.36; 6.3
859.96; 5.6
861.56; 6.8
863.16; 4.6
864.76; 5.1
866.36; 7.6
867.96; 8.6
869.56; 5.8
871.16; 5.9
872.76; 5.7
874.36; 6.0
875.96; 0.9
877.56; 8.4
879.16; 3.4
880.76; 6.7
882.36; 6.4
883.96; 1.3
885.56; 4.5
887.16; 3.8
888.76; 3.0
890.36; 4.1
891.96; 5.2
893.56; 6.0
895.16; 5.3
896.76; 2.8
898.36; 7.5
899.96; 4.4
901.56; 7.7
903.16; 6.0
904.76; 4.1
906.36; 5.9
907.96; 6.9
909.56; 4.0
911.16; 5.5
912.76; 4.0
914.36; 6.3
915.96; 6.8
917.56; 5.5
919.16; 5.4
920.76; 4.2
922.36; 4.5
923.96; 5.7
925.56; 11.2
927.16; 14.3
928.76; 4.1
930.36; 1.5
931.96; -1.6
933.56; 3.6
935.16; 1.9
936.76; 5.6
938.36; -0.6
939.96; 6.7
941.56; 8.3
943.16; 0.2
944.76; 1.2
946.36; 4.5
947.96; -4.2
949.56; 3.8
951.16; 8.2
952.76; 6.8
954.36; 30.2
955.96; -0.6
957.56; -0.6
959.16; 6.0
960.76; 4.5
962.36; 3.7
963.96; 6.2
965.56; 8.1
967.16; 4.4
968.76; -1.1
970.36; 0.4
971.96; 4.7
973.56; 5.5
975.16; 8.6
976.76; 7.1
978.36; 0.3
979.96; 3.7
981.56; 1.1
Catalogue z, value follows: 0.905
